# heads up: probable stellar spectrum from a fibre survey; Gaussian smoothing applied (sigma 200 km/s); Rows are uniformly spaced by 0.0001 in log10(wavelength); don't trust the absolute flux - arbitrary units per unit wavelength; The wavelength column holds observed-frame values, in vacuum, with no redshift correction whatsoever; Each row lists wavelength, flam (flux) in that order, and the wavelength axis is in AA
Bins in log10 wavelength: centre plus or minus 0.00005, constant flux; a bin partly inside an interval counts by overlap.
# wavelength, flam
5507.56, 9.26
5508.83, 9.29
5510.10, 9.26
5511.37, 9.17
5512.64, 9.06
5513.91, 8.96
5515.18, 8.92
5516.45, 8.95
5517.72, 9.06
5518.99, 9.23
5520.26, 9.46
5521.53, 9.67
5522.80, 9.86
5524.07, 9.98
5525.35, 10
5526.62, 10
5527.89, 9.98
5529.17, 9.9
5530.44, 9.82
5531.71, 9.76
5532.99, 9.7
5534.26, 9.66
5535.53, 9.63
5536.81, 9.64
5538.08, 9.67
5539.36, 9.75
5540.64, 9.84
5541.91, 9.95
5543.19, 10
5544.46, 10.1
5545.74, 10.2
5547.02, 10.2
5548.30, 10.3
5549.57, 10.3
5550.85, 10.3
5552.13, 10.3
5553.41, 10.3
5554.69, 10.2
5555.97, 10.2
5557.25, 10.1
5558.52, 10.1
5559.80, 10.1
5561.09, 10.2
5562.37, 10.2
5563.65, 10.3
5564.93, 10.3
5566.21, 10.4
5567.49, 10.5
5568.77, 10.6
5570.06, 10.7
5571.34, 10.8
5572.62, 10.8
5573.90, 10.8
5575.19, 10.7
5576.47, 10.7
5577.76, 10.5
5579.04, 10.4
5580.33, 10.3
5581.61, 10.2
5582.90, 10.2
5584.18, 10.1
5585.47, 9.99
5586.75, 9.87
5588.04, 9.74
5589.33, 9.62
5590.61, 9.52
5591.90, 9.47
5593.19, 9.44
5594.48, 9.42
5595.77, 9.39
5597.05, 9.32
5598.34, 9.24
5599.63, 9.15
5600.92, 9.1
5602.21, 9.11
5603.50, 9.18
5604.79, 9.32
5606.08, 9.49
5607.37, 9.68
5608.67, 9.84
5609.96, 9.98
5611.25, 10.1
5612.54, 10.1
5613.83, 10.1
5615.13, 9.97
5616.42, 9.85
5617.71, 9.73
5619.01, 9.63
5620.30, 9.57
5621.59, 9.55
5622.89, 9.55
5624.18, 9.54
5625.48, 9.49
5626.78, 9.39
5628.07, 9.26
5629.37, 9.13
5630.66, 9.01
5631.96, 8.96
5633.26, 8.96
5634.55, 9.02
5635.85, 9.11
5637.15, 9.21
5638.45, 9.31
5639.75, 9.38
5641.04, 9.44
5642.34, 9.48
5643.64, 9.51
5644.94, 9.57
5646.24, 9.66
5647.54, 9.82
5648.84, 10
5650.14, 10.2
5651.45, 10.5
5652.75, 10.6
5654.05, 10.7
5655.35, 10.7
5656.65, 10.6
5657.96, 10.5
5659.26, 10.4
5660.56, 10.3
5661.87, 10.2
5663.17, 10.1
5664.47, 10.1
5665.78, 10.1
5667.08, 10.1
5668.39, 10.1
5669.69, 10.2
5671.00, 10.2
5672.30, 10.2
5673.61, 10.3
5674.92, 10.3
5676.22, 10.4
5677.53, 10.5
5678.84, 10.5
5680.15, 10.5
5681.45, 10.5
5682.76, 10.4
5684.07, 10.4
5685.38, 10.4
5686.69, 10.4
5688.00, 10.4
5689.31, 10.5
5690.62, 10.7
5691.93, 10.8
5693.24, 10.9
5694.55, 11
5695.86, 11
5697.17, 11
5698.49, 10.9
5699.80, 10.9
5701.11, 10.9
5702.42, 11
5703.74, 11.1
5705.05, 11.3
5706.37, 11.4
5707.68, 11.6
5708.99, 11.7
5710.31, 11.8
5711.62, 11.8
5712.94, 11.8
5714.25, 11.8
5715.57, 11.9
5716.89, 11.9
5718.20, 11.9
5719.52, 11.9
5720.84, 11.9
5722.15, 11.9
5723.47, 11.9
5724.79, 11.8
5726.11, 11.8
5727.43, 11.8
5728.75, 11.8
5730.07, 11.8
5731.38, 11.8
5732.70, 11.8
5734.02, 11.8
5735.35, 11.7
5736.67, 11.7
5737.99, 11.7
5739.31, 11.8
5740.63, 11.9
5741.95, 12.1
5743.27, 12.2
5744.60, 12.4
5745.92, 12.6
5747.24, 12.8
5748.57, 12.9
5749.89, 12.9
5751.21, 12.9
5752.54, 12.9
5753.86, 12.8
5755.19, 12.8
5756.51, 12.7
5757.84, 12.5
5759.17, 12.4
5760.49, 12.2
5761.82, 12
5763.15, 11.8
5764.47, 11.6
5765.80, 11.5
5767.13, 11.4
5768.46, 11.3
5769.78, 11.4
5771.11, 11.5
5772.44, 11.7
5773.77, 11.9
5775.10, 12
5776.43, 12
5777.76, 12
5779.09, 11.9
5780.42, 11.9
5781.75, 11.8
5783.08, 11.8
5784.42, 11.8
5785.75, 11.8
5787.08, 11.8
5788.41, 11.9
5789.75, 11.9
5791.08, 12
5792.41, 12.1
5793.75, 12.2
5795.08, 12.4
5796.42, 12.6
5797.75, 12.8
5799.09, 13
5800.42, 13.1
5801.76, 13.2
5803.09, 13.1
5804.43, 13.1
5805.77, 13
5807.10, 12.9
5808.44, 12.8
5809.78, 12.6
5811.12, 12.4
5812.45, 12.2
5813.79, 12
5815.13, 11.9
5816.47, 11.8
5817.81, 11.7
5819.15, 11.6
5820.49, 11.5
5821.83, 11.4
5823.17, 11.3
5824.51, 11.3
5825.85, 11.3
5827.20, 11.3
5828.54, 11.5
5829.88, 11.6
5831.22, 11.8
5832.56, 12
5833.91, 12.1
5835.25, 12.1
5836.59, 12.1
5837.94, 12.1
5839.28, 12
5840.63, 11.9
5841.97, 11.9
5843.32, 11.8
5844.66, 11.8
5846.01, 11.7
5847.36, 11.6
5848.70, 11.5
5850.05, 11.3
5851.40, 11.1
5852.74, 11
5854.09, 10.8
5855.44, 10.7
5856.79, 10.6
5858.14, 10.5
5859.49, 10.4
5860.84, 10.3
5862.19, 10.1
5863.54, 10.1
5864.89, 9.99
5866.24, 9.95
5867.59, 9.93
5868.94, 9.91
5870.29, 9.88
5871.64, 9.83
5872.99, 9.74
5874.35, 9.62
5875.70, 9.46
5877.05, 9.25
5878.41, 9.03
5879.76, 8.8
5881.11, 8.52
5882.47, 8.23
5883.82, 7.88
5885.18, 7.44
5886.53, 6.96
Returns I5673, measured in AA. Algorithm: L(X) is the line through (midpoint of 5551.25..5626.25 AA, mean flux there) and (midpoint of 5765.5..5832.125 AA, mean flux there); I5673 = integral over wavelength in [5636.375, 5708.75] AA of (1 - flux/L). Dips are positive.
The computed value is 2.6 AA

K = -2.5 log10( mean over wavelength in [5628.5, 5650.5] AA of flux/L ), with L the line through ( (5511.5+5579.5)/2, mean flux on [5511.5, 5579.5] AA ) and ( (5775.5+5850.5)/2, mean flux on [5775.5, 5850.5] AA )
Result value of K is 0.14 mag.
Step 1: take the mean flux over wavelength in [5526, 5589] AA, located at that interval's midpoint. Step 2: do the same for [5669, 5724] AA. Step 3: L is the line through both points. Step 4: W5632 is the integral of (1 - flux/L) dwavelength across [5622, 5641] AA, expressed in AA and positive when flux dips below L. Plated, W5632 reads 2.5 AA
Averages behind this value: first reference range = 10.2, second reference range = 11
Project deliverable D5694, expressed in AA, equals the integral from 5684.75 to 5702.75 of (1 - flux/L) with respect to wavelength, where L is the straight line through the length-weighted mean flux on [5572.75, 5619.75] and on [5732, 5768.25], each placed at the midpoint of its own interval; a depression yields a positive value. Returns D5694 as 0.9 AA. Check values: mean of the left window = 9.82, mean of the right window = 12.2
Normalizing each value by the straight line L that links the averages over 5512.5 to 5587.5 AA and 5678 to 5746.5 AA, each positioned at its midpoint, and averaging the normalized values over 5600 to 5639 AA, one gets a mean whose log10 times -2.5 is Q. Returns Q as 0.12 mag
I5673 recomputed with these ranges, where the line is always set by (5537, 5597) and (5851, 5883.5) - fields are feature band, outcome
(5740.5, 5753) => -3.26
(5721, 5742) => -3.82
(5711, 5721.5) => -1.94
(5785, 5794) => -1.81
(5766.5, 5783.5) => -3.04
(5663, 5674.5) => -0.13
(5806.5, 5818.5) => -2.81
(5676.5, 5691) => -0.62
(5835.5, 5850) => -2.82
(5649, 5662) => -0.52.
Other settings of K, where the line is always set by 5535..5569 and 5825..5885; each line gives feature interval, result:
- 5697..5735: -0.120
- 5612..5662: 0.058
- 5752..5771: -0.154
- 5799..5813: -0.215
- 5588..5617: 0.071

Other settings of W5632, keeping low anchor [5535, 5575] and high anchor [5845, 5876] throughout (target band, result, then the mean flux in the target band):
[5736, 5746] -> -1.6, 12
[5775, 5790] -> -2.1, 11.9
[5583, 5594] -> 0.6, 9.74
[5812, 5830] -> -2.0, 11.6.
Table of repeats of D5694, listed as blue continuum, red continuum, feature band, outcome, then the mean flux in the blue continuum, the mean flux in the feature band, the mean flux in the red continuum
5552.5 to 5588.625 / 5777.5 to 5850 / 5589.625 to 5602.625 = 1.5 AA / 10.3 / 9.33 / 12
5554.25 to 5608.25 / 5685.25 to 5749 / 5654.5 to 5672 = 1.1 AA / 9.98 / 10.3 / 11.6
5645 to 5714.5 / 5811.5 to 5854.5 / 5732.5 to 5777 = -3.9 AA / 10.6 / 12.1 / 11.7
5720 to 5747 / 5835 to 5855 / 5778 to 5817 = -1.9 AA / 11.9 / 12.3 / 11.6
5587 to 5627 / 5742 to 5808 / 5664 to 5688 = 0.8 AA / 9.57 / 10.3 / 12.3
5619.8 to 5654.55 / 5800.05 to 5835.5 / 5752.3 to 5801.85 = -2.5 AA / 9.55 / 12.1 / 12.1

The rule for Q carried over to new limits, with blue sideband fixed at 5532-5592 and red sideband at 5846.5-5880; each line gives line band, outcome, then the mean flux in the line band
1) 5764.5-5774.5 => -0.13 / 11.5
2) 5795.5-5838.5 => -0.19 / 12.2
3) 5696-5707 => -0.09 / 11.1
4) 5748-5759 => -0.24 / 12.8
